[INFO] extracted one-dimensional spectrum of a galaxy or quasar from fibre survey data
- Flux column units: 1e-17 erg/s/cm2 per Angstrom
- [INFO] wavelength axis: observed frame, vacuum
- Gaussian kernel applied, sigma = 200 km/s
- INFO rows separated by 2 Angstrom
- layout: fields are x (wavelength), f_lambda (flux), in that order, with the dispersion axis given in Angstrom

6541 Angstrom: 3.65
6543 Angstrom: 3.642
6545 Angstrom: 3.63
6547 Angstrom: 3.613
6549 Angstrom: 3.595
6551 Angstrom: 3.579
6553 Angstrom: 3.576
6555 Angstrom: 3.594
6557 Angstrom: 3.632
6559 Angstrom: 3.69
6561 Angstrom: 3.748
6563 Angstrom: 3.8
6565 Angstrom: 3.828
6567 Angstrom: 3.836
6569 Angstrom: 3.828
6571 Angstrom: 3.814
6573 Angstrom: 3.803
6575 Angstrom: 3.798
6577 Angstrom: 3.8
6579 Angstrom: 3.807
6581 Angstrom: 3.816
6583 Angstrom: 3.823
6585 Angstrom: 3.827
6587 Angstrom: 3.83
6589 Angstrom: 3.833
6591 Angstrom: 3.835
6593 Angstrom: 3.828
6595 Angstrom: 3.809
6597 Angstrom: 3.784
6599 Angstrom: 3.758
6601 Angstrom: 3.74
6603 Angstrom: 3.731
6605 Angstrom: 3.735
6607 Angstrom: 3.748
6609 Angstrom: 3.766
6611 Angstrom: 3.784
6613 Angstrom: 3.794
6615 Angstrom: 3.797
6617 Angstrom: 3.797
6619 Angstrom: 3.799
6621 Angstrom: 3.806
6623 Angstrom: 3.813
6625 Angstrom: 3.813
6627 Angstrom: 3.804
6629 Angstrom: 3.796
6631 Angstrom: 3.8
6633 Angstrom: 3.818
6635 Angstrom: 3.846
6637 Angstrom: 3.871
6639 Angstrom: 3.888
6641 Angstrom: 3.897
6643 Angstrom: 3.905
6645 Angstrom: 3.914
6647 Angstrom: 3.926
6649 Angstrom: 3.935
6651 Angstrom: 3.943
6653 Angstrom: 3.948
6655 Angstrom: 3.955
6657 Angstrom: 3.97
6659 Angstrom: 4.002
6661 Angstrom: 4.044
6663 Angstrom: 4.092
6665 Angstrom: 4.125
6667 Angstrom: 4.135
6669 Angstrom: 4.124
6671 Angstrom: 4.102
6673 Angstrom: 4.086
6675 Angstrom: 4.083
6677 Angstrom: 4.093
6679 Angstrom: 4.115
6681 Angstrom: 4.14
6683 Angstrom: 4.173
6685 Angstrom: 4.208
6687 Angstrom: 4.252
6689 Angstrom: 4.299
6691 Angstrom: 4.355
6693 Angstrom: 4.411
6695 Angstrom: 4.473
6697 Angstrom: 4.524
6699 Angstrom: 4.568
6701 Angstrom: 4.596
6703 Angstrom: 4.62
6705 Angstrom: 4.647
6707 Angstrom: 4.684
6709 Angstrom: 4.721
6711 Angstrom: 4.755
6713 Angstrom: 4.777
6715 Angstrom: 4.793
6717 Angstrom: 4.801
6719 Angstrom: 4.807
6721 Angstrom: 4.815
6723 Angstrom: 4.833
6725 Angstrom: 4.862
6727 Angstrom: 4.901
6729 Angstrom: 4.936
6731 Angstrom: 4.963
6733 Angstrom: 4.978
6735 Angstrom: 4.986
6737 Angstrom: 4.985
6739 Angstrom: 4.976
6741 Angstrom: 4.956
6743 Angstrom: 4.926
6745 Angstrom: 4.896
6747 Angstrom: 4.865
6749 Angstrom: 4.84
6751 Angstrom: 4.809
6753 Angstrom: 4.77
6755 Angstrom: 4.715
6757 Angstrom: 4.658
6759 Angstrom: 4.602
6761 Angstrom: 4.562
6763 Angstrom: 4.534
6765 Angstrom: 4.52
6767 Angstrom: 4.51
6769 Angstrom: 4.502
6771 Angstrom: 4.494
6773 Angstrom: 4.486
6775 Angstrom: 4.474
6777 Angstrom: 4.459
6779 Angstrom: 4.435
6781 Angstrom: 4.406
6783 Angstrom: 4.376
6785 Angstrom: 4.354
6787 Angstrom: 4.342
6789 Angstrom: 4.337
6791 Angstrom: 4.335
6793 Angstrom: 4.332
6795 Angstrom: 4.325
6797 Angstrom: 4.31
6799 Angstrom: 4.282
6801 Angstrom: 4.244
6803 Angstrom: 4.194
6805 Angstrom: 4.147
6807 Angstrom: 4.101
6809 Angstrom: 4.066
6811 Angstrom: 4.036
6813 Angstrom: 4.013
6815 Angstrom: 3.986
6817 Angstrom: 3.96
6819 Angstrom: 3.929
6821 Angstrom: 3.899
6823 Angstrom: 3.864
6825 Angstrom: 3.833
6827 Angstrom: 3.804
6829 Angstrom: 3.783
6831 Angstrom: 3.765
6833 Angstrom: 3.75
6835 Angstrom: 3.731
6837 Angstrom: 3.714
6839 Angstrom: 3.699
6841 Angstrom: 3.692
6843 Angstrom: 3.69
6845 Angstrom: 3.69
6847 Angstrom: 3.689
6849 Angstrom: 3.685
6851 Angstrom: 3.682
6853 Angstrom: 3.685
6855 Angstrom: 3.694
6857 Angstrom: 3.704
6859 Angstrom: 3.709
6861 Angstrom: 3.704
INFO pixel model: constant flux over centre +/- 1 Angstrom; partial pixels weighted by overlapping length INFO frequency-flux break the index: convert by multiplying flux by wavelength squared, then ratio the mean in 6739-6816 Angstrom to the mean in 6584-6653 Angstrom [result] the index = 1.22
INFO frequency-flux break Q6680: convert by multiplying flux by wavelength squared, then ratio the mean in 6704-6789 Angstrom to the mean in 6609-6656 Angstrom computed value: 1.26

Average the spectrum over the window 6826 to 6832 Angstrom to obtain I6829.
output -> 3.78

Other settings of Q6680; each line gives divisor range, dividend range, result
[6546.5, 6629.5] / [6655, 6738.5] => 1.23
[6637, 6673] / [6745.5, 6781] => 1.19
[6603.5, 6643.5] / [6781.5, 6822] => 1.16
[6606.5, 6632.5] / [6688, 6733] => 1.27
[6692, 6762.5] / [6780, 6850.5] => 0.86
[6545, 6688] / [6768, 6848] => 1.12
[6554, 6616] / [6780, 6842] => 1.15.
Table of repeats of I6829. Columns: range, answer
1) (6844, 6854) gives 3.69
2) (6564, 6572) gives 3.83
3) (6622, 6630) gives 3.81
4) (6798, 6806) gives 4.22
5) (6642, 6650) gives 3.92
